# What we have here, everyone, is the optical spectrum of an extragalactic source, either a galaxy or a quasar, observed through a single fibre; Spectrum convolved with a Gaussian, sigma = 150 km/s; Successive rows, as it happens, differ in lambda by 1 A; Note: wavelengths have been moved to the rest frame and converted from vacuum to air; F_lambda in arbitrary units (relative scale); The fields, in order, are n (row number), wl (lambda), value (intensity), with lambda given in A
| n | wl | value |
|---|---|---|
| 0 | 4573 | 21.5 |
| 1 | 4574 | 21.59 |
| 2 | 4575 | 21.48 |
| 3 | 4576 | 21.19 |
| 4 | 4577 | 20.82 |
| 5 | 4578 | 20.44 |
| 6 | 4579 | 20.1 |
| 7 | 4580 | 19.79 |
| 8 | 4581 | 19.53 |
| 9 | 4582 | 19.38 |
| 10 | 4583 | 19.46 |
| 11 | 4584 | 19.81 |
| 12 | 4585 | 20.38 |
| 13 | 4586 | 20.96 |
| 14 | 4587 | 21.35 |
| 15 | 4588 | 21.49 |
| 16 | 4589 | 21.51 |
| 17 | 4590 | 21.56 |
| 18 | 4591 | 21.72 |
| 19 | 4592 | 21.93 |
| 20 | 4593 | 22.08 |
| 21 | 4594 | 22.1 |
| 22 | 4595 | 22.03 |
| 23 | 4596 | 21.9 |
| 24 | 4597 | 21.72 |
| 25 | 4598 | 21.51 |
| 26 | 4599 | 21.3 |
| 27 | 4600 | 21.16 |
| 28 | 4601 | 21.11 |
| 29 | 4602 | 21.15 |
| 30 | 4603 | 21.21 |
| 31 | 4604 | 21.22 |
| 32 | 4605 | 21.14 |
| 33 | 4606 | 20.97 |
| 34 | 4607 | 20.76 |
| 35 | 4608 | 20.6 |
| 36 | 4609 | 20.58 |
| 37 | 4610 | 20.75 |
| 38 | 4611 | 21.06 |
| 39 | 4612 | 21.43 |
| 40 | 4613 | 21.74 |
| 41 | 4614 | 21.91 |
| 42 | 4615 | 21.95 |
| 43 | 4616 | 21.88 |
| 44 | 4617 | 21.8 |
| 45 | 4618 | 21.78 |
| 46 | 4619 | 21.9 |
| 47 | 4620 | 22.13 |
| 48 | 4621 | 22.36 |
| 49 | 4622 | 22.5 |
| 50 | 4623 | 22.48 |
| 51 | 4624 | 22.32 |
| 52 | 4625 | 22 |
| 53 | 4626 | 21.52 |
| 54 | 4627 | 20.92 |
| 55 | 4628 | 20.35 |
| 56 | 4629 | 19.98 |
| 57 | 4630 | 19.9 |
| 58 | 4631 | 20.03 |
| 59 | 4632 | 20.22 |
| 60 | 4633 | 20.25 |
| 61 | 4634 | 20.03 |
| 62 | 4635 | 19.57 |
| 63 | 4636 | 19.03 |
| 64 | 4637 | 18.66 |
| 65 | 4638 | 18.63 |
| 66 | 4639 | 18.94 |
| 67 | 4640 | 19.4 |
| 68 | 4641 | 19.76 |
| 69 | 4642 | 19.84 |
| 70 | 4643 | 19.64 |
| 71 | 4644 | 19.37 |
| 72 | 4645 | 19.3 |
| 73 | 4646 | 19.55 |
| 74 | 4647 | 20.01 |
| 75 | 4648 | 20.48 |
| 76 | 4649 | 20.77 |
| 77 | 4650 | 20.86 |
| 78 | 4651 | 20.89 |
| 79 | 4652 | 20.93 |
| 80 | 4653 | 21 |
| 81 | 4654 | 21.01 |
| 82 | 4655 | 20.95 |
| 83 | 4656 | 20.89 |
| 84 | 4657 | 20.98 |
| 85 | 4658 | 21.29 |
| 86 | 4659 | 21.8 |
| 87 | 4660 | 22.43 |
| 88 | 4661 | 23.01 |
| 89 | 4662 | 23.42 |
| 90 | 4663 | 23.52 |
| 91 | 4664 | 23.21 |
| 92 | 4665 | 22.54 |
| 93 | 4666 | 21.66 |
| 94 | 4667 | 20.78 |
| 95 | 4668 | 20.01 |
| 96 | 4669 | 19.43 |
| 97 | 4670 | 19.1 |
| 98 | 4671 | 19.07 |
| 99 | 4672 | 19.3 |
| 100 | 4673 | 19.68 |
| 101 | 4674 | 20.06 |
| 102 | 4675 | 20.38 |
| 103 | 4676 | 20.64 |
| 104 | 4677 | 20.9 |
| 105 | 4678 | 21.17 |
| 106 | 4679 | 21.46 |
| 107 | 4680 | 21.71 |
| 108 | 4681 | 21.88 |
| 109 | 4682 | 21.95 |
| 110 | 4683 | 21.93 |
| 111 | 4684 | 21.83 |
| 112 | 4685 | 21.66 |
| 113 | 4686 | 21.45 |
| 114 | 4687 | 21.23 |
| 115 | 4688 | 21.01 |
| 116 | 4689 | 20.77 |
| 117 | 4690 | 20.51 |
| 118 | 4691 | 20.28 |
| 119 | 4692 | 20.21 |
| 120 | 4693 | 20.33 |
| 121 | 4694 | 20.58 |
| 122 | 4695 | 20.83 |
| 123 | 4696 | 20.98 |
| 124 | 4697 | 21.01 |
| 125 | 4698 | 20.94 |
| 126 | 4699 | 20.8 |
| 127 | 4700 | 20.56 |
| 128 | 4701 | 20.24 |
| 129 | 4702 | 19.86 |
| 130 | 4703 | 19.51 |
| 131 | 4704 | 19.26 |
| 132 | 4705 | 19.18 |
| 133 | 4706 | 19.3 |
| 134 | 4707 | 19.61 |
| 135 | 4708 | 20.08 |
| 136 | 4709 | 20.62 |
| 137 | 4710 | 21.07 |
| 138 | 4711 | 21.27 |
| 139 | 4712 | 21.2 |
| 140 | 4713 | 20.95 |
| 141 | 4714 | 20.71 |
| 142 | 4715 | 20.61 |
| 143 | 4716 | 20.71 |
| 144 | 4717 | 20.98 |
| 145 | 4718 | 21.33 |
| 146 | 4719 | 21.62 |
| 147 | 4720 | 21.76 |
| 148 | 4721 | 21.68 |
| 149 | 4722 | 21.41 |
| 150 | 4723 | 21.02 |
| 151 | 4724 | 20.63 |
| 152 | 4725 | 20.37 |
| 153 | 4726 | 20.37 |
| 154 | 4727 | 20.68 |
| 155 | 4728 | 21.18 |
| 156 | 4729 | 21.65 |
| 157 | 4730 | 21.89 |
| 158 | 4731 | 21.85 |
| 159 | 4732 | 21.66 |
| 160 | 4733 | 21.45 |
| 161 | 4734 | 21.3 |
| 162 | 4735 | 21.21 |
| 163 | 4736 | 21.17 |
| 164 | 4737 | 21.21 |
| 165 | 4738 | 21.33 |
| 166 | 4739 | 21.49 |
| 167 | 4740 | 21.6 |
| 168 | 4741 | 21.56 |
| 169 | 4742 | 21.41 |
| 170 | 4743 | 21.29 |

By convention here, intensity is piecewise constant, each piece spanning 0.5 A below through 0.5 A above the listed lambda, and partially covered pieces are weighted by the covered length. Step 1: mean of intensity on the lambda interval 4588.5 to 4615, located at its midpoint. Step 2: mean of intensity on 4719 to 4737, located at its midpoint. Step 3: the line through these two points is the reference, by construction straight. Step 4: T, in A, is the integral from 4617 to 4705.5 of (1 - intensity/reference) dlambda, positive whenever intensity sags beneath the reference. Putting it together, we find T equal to 2.38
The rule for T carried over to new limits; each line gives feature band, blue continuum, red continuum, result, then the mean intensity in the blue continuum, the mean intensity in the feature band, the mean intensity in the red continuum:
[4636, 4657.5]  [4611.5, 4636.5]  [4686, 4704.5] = 0.9 A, 21.2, 20.1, 20.5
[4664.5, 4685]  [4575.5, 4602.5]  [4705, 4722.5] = 0.1 A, 21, 20.8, 20.8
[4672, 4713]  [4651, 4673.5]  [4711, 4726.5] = 0.8 A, 21.2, 20.7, 21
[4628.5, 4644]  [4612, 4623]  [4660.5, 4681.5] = 1.5 A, 22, 19.6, 21.1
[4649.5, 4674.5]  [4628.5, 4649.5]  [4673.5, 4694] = -0.9 A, 19.7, 21.1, 21.1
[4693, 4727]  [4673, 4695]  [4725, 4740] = 0.8 A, 21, 20.6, 21.3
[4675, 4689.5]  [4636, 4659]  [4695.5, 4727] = -0.7 A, 20.2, 21.4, 20.6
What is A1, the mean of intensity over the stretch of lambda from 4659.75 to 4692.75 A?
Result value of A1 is 21.1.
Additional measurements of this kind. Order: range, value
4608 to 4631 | 21.5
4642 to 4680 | 20.8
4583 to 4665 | 21.1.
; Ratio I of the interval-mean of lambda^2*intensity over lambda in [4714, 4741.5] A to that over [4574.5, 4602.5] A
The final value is 1.07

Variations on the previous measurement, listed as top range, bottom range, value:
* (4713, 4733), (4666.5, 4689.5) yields 1.04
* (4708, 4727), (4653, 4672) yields 1.01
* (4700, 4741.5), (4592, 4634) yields 1.02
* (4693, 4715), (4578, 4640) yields 1.01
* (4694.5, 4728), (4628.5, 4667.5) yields 1.03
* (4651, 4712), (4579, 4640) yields 1.03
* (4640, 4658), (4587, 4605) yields 0.97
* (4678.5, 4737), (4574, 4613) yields 1.04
